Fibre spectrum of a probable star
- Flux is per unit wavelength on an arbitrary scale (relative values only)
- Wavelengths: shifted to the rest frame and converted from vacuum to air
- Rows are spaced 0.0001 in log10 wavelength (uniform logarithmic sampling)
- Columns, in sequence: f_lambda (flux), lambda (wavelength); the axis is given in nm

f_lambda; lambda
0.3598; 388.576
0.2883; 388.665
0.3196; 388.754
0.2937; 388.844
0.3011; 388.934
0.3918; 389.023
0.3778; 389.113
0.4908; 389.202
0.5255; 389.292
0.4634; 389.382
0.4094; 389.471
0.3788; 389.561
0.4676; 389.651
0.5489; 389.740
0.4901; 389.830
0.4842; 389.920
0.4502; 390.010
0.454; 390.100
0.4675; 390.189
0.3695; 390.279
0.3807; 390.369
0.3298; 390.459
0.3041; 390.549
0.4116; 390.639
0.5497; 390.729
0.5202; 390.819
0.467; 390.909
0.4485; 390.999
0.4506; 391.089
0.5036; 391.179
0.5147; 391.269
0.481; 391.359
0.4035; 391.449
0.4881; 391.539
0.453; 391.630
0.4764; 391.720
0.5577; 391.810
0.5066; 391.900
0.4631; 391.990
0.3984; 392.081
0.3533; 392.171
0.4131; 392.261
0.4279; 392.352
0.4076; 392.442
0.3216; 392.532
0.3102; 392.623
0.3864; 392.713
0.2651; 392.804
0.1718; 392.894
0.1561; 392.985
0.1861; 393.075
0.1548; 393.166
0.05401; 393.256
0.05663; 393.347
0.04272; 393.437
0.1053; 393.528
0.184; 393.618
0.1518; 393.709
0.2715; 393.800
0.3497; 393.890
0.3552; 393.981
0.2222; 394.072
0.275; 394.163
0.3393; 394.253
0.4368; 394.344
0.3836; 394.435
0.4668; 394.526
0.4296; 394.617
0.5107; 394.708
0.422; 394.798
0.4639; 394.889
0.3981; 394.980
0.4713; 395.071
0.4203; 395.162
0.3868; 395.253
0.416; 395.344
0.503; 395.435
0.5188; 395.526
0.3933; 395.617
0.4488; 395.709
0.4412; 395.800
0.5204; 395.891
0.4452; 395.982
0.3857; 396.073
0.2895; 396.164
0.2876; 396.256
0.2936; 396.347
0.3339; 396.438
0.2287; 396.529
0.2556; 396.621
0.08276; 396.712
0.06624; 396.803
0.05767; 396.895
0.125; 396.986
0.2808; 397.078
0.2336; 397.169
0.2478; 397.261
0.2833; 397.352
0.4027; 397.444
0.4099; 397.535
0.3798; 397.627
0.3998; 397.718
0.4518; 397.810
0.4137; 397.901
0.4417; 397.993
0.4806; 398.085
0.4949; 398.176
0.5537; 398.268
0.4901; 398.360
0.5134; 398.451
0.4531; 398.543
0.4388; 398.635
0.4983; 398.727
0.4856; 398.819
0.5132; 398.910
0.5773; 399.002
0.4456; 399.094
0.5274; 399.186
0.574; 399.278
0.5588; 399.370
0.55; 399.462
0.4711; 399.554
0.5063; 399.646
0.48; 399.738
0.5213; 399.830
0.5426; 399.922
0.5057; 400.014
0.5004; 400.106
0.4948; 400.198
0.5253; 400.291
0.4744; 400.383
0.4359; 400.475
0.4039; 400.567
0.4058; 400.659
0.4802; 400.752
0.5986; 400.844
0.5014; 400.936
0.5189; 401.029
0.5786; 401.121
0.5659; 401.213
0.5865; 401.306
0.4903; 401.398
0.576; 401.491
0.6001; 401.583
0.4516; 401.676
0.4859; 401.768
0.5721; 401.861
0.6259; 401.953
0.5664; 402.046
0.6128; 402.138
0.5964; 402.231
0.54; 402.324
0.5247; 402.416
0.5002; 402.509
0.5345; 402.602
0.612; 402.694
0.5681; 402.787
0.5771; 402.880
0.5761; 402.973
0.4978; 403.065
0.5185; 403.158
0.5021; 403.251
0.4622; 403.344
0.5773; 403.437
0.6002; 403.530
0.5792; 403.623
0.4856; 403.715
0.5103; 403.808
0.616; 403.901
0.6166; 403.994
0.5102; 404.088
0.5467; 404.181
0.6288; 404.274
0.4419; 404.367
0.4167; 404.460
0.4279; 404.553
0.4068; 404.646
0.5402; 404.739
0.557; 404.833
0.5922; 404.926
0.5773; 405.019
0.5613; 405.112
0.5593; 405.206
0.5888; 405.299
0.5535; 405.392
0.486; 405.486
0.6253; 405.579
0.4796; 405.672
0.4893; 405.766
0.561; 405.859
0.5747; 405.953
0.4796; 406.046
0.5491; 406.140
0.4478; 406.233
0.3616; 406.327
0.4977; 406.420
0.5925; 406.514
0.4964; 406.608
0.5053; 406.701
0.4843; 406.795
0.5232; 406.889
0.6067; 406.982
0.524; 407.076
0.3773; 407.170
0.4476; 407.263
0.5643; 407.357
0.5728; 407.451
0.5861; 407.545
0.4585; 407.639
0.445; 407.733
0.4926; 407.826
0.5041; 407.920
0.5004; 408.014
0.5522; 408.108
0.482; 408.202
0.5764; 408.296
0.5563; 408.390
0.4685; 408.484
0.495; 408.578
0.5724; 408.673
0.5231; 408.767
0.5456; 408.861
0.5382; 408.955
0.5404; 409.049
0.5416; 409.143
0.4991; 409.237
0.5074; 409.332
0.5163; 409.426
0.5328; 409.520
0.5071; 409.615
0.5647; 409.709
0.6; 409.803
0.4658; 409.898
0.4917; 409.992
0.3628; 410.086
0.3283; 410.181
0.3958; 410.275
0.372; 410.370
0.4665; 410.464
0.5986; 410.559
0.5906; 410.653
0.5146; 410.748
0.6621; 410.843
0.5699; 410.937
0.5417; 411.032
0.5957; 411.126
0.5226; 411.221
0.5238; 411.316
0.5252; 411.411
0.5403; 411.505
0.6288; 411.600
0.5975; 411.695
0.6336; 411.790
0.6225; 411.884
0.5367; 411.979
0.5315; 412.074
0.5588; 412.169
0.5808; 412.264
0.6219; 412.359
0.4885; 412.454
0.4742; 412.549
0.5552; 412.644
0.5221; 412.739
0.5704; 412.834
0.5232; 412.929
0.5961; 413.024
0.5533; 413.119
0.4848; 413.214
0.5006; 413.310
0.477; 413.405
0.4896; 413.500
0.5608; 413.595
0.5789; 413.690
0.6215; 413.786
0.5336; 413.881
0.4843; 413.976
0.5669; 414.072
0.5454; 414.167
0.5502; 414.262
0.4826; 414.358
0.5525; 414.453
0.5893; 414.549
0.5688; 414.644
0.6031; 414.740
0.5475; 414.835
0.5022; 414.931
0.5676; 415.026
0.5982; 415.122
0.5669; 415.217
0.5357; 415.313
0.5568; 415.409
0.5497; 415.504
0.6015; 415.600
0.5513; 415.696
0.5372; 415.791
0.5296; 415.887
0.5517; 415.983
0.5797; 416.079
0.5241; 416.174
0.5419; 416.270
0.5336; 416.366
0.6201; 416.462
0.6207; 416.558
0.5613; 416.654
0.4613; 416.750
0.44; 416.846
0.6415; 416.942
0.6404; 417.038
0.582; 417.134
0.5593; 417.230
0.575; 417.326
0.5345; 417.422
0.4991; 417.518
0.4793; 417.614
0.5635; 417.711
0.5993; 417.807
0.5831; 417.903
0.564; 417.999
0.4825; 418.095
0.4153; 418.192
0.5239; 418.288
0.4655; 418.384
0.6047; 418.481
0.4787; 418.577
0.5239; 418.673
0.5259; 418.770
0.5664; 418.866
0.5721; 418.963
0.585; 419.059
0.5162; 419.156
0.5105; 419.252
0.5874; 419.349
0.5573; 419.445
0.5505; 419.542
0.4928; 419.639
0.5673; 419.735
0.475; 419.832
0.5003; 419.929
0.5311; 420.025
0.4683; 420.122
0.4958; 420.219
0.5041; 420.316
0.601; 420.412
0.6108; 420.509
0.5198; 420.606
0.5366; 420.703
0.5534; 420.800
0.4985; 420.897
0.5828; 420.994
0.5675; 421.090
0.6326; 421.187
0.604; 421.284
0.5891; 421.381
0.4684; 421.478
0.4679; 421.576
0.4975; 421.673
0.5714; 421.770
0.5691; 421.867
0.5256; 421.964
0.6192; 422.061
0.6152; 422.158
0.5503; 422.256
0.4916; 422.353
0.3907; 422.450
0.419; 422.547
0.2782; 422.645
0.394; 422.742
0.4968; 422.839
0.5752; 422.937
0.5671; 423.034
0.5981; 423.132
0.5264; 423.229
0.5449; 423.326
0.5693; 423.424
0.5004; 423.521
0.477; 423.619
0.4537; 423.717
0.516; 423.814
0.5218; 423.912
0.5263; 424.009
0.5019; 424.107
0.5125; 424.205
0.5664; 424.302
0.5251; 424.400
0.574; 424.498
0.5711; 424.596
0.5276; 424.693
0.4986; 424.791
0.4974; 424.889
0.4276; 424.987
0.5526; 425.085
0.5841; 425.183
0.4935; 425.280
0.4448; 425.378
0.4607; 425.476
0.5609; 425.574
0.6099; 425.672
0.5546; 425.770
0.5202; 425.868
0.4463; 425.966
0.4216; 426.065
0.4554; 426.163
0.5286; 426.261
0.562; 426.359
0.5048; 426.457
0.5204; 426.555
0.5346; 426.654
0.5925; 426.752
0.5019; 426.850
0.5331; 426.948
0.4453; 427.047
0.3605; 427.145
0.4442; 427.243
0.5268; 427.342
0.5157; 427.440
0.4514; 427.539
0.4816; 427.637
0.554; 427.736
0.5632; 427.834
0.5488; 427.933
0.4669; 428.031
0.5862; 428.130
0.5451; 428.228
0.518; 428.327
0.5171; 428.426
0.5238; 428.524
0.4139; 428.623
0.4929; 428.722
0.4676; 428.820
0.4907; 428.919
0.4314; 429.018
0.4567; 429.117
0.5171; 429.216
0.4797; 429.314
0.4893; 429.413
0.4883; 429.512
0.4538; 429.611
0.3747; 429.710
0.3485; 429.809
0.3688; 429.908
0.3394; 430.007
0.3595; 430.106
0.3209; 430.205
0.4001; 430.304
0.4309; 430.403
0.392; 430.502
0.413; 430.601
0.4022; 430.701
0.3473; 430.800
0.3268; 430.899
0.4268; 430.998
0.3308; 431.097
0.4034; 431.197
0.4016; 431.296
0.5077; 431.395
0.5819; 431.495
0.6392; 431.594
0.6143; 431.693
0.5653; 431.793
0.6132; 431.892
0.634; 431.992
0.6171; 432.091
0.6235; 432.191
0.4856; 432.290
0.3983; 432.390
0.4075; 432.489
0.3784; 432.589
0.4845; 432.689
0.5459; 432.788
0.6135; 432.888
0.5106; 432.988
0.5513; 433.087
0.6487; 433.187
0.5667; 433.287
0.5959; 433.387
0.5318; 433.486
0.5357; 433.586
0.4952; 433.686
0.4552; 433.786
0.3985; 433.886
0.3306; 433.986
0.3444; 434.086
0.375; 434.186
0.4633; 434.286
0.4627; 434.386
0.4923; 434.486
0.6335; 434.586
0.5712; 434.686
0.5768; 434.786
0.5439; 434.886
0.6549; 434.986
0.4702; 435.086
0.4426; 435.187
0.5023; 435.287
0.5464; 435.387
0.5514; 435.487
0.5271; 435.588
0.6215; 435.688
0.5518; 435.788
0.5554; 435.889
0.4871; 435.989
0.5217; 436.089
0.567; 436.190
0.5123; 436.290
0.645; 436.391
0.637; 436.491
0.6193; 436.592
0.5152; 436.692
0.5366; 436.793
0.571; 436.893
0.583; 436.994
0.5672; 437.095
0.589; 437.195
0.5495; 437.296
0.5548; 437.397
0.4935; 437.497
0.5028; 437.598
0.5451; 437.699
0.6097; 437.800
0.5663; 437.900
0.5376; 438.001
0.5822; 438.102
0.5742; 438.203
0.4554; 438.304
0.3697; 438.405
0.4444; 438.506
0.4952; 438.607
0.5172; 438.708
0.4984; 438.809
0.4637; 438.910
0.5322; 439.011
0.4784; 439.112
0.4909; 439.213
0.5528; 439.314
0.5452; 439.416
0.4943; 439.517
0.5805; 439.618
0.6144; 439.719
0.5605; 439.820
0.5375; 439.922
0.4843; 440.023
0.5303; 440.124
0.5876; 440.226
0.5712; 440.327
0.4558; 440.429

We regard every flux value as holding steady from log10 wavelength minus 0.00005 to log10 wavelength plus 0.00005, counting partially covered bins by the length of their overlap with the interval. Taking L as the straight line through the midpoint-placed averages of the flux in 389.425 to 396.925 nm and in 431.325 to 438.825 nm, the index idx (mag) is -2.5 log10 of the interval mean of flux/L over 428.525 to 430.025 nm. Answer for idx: 0.14 mag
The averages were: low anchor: 0.366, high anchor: 0.531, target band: 0.446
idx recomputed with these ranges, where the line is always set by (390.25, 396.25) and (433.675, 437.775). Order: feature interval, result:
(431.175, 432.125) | -0.10 mag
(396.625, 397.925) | 0.39 mag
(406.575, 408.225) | -0.20 mag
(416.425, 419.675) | -0.18 mag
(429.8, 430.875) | 0.33 mag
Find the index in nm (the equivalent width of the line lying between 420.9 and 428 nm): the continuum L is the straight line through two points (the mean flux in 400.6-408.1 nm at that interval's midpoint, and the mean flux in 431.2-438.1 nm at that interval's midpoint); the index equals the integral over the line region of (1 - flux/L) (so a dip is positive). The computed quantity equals 0.21 nm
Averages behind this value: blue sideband 0.529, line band 0.516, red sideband 0.534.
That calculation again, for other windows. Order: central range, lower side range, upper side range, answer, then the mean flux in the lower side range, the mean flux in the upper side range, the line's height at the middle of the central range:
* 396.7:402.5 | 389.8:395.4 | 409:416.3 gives -0.46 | 0.371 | 0.539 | 0.429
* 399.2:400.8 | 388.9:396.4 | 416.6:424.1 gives -0.28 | 0.384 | 0.53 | 0.423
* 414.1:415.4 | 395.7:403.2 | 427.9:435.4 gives -0.24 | 0.458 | 0.482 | 0.469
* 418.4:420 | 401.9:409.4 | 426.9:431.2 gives -0.18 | 0.529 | 0.449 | 0.483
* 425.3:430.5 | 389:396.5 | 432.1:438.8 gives 0.22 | 0.384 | 0.525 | 0.5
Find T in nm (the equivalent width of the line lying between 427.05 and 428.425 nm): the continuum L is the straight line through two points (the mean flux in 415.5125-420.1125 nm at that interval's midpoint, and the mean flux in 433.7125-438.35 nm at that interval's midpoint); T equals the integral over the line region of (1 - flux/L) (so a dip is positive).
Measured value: 0.08 nm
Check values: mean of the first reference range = 0.542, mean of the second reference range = 0.53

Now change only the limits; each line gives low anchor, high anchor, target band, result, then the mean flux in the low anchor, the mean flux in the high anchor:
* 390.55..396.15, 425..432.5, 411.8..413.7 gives -0.48 nm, 0.375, 0.483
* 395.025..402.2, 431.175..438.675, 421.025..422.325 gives -0.16 nm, 0.444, 0.529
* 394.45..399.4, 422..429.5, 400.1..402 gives -0.47 nm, 0.4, 0.507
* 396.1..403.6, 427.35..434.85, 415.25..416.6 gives -0.25 nm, 0.462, 0.482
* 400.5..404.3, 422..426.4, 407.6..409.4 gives 0.06 nm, 0.543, 0.512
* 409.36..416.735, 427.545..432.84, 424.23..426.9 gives -0.16 nm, 0.542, 0.471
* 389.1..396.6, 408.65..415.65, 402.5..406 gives -0.48 nm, 0.382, 0.539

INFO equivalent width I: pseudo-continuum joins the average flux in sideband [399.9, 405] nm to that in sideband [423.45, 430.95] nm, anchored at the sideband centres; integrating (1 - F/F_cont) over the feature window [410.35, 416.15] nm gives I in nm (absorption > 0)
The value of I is -0.48 nm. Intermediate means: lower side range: 0.53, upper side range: 0.482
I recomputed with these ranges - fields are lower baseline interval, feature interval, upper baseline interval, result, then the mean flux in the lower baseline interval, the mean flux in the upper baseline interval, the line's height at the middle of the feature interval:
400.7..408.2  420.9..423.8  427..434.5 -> -0.17 nm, 0.531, 0.475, 0.493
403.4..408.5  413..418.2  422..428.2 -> -0.32 nm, 0.523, 0.511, 0.517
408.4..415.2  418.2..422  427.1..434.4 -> -0.21 nm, 0.536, 0.475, 0.509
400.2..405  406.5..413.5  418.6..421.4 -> 0.15 nm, 0.532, 0.545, 0.537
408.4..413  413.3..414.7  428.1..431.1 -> -0.07 nm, 0.531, 0.435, 0.514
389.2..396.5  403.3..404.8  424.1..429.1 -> -0.35 nm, 0.383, 0.508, 0.425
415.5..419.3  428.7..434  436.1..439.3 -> 0.64 nm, 0.545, 0.536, 0.538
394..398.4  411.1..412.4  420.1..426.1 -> -0.33 nm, 0.368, 0.522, 0.457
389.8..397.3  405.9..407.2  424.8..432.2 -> -0.33 nm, 0.354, 0.484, 0.402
